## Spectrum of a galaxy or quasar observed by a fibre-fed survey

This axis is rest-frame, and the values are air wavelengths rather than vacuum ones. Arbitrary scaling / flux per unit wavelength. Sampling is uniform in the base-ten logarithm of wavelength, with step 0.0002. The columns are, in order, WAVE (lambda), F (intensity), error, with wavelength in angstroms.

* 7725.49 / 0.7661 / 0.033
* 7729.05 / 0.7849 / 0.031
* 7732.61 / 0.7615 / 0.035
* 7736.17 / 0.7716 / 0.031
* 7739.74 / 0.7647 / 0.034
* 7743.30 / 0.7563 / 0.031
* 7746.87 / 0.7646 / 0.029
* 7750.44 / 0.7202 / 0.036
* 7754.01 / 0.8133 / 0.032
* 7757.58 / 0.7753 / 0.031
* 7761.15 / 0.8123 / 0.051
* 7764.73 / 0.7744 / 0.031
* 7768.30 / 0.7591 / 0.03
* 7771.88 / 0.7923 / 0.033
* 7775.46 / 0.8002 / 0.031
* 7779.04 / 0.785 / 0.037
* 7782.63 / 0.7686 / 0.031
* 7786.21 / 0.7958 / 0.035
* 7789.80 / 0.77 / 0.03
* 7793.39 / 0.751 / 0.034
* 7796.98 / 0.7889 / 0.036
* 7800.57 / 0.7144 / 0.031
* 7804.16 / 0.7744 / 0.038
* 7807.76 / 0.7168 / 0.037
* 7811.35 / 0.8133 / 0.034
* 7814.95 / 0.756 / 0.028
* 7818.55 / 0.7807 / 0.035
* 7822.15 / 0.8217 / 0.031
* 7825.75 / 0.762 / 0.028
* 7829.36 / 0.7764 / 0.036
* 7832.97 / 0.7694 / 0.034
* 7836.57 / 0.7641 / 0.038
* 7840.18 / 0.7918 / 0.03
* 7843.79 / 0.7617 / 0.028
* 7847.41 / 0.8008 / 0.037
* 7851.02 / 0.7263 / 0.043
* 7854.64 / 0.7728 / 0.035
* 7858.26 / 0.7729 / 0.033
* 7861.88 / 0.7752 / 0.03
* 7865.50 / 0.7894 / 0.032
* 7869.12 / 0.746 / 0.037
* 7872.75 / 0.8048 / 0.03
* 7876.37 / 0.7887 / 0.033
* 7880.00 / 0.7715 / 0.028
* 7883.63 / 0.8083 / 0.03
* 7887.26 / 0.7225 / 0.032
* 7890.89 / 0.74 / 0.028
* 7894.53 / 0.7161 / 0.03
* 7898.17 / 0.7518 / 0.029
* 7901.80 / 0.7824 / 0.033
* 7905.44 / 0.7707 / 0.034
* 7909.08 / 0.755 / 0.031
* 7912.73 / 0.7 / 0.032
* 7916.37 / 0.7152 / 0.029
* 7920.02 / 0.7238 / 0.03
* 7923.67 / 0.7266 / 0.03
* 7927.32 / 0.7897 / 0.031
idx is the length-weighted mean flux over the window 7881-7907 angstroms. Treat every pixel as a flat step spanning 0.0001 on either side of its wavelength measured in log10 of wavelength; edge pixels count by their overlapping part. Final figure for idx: 0.756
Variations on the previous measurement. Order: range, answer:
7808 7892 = 0.774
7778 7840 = 0.771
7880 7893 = 0.758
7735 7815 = 0.772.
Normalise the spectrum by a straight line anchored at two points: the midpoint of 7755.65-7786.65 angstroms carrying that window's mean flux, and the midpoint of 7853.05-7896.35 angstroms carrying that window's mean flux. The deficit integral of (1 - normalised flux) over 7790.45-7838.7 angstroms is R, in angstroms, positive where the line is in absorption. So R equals 0.5 angstroms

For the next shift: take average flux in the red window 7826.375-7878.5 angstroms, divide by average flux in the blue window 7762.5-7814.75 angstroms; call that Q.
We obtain 1.00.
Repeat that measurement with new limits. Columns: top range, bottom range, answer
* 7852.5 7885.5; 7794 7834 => 1.01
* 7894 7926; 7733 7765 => 0.96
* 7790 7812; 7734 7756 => 0.99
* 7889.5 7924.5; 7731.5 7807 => 0.96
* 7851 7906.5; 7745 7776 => 0.98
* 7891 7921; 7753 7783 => 0.94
